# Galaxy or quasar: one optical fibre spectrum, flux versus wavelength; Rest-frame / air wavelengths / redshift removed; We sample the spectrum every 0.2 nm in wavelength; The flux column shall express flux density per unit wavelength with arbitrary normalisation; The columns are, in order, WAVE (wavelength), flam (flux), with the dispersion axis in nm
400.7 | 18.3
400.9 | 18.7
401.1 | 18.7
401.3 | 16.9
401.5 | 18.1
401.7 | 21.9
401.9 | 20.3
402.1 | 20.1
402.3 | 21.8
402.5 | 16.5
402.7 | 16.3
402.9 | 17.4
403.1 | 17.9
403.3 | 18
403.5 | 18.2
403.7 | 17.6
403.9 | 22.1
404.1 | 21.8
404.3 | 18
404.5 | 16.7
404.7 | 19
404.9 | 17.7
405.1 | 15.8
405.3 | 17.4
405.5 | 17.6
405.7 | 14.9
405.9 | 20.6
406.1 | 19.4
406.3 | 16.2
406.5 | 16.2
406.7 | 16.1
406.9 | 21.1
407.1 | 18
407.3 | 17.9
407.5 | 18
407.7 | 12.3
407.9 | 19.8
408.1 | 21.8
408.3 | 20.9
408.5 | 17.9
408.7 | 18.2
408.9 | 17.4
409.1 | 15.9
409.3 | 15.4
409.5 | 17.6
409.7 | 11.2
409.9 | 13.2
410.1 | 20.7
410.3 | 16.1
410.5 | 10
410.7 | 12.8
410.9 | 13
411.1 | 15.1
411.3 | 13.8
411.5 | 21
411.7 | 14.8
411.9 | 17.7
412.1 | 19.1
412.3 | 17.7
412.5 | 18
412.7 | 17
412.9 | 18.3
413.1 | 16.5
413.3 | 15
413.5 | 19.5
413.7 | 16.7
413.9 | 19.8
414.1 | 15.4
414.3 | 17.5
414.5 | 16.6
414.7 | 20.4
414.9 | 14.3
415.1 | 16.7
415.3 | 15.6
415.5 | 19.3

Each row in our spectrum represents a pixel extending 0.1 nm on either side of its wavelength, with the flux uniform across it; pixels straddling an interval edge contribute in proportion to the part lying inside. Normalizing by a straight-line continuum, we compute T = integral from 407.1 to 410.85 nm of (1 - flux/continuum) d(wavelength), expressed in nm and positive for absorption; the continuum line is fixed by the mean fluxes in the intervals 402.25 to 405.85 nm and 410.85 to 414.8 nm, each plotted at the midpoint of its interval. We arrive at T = 0.23 nm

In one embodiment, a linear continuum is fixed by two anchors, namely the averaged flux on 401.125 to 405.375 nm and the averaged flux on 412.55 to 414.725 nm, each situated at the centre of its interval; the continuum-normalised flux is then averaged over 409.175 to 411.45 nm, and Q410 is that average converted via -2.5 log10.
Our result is 0.21 mag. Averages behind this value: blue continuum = 18.6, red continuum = 17.4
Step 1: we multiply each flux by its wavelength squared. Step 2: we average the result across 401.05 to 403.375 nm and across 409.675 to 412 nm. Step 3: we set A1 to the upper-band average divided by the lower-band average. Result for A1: 0.84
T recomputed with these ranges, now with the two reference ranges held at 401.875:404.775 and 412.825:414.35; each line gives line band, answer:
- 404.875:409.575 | 0.14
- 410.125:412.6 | 0.24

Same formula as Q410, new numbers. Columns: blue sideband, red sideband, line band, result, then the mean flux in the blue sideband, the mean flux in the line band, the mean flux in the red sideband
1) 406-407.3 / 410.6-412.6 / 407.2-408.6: -0.06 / 17.8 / 18.4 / 16.3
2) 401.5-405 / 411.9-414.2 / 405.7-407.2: 0.03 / 18.9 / 18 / 17.6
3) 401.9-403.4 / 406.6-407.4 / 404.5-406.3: 0.04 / 18.4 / 17.6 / 18.3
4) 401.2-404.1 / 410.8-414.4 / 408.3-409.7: 0.05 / 18.9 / 16.9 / 17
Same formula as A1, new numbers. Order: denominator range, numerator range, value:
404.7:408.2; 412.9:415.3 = 1.00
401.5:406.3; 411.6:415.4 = 0.97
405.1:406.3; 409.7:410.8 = 0.83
